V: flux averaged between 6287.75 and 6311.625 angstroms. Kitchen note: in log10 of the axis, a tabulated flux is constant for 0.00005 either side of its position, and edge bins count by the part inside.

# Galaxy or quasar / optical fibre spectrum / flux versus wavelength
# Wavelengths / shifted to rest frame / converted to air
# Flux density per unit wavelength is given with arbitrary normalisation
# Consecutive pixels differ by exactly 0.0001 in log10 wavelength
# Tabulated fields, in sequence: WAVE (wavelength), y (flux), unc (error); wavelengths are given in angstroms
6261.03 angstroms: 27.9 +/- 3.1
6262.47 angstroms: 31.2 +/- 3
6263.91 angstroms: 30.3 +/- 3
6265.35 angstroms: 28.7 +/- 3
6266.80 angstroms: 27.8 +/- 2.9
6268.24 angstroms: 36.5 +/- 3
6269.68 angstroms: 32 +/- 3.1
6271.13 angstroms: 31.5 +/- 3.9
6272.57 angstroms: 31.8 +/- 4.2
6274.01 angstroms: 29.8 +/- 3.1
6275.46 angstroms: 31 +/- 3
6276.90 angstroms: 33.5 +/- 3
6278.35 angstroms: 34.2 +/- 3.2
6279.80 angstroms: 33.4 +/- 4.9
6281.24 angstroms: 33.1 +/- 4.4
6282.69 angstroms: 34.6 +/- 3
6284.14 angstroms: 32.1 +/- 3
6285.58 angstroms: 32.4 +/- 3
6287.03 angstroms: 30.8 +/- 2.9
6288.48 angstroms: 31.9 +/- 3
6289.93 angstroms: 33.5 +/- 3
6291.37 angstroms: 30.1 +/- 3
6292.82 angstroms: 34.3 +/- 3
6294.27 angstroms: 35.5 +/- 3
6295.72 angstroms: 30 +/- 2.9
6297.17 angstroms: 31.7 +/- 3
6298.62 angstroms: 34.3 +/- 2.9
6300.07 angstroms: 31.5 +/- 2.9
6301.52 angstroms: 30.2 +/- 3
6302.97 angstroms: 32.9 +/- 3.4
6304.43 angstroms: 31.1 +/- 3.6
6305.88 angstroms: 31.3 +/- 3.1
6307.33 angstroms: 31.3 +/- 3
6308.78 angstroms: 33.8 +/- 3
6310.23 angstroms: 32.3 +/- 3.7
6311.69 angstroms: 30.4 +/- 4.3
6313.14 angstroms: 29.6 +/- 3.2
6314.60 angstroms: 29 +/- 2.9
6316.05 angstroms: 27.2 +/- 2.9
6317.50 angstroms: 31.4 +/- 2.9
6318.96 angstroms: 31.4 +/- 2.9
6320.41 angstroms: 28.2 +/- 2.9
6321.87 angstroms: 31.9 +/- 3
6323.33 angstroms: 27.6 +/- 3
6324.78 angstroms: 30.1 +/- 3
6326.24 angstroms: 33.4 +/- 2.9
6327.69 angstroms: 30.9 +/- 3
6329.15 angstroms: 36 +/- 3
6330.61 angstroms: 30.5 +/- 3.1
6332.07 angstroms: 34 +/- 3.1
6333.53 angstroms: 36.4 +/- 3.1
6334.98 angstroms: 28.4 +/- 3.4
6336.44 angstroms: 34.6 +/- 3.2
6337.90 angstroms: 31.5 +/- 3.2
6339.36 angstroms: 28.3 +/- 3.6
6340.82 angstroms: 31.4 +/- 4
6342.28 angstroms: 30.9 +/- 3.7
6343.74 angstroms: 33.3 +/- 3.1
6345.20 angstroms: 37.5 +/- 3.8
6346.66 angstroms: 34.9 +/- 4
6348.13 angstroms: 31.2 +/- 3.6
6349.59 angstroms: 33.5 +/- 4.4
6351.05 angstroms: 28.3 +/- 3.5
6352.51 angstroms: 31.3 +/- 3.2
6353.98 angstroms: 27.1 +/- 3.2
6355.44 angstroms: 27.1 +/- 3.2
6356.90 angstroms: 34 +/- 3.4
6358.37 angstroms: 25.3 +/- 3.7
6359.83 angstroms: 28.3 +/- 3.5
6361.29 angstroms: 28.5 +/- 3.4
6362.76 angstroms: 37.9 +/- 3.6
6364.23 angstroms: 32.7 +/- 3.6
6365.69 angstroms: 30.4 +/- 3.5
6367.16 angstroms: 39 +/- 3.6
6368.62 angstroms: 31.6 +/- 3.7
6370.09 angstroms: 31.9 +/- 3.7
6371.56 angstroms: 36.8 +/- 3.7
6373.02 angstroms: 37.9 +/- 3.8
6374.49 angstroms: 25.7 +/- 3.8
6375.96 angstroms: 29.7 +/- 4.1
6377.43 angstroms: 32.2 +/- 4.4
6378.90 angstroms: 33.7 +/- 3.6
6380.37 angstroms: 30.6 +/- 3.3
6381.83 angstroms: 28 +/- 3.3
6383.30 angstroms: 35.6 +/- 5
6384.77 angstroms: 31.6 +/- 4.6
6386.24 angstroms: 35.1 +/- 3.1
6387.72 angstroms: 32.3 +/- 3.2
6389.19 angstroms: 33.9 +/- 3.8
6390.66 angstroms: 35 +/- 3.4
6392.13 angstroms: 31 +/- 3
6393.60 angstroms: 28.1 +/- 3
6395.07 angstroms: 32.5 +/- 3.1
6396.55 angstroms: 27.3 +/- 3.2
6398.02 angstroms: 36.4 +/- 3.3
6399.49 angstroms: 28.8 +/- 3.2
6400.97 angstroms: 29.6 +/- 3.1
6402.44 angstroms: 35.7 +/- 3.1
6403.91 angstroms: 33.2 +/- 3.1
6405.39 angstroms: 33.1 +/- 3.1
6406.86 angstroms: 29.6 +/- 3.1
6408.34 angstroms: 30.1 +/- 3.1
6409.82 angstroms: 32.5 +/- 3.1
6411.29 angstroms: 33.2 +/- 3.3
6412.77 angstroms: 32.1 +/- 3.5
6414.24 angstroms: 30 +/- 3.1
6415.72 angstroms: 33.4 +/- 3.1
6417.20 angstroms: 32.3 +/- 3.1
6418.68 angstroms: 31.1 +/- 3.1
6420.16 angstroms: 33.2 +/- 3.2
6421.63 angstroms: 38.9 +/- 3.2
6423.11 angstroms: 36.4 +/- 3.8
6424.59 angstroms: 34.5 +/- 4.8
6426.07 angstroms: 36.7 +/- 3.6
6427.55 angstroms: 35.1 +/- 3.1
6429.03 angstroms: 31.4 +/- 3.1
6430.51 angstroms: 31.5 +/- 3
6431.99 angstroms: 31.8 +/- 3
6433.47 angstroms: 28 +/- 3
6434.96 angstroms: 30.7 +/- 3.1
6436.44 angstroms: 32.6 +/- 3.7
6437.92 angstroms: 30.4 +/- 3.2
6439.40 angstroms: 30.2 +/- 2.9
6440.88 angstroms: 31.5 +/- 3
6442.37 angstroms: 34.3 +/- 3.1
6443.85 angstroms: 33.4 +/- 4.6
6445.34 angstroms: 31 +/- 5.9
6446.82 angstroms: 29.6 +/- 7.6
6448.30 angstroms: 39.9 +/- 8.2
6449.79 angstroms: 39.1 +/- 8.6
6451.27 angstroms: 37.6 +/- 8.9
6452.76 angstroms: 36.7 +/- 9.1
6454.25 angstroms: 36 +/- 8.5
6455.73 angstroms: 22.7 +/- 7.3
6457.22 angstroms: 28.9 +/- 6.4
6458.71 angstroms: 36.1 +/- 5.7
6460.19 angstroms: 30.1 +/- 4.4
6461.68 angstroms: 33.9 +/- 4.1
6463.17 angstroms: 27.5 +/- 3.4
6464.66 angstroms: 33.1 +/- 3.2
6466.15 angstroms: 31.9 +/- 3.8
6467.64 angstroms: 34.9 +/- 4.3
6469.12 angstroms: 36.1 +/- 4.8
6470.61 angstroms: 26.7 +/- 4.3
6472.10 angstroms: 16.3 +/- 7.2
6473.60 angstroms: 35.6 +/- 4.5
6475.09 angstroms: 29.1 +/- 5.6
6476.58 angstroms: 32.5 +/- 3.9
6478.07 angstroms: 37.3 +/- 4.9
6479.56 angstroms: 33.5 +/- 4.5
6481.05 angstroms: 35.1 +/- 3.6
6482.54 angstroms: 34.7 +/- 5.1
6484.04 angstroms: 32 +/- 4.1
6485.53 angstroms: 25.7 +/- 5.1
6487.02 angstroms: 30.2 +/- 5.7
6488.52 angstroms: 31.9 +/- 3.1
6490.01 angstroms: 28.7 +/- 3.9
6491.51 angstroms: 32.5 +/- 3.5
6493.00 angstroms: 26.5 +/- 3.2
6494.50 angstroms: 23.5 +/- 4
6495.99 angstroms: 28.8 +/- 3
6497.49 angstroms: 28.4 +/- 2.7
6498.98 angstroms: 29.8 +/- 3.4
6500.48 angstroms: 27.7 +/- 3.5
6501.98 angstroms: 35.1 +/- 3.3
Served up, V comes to 32.2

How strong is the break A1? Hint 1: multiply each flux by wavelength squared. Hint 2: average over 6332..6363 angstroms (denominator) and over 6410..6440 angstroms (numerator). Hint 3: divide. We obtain 1.07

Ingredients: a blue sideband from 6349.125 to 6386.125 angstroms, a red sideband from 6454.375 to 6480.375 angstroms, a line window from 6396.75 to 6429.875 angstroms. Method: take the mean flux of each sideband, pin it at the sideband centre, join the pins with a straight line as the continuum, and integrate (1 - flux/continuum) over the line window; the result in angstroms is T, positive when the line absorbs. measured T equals -1.7 angstroms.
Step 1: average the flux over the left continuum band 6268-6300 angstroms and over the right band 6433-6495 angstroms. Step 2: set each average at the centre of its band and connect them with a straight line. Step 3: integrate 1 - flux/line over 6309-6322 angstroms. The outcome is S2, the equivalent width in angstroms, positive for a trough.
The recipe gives 0.9 angstroms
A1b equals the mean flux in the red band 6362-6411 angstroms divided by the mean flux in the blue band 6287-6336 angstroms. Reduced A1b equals 1.03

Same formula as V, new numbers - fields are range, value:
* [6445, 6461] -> 33.5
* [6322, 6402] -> 31.9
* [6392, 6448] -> 32.2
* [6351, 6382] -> 31.4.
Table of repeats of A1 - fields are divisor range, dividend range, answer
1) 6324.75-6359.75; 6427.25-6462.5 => 1.06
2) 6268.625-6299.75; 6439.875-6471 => 1.07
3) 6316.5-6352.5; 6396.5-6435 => 1.05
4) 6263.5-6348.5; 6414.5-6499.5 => 1.05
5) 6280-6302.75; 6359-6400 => 1.02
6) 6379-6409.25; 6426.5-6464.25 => 1.03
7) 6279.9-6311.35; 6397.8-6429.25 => 1.06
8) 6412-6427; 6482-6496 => 0.89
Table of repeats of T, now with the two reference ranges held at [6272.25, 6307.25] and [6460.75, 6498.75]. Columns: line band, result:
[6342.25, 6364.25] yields 0.3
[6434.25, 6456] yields -1.6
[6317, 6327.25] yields 0.5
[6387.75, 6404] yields -0.3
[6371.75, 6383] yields 0.0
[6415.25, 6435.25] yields -1.4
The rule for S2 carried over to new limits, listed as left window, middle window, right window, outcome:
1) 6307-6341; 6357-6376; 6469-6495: -0.7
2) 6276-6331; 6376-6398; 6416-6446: 0.3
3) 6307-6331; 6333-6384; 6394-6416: -0.9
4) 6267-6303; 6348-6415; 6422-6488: 1.4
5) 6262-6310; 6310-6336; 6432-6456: 1.0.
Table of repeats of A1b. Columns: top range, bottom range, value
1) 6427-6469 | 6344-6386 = 1.02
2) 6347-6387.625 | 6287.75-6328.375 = 1.01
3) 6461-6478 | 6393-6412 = 0.98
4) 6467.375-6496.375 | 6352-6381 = 0.97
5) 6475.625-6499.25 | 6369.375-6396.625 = 0.95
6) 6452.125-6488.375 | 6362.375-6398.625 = 0.97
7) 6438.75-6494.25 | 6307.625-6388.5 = 1.01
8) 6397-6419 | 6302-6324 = 1.05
